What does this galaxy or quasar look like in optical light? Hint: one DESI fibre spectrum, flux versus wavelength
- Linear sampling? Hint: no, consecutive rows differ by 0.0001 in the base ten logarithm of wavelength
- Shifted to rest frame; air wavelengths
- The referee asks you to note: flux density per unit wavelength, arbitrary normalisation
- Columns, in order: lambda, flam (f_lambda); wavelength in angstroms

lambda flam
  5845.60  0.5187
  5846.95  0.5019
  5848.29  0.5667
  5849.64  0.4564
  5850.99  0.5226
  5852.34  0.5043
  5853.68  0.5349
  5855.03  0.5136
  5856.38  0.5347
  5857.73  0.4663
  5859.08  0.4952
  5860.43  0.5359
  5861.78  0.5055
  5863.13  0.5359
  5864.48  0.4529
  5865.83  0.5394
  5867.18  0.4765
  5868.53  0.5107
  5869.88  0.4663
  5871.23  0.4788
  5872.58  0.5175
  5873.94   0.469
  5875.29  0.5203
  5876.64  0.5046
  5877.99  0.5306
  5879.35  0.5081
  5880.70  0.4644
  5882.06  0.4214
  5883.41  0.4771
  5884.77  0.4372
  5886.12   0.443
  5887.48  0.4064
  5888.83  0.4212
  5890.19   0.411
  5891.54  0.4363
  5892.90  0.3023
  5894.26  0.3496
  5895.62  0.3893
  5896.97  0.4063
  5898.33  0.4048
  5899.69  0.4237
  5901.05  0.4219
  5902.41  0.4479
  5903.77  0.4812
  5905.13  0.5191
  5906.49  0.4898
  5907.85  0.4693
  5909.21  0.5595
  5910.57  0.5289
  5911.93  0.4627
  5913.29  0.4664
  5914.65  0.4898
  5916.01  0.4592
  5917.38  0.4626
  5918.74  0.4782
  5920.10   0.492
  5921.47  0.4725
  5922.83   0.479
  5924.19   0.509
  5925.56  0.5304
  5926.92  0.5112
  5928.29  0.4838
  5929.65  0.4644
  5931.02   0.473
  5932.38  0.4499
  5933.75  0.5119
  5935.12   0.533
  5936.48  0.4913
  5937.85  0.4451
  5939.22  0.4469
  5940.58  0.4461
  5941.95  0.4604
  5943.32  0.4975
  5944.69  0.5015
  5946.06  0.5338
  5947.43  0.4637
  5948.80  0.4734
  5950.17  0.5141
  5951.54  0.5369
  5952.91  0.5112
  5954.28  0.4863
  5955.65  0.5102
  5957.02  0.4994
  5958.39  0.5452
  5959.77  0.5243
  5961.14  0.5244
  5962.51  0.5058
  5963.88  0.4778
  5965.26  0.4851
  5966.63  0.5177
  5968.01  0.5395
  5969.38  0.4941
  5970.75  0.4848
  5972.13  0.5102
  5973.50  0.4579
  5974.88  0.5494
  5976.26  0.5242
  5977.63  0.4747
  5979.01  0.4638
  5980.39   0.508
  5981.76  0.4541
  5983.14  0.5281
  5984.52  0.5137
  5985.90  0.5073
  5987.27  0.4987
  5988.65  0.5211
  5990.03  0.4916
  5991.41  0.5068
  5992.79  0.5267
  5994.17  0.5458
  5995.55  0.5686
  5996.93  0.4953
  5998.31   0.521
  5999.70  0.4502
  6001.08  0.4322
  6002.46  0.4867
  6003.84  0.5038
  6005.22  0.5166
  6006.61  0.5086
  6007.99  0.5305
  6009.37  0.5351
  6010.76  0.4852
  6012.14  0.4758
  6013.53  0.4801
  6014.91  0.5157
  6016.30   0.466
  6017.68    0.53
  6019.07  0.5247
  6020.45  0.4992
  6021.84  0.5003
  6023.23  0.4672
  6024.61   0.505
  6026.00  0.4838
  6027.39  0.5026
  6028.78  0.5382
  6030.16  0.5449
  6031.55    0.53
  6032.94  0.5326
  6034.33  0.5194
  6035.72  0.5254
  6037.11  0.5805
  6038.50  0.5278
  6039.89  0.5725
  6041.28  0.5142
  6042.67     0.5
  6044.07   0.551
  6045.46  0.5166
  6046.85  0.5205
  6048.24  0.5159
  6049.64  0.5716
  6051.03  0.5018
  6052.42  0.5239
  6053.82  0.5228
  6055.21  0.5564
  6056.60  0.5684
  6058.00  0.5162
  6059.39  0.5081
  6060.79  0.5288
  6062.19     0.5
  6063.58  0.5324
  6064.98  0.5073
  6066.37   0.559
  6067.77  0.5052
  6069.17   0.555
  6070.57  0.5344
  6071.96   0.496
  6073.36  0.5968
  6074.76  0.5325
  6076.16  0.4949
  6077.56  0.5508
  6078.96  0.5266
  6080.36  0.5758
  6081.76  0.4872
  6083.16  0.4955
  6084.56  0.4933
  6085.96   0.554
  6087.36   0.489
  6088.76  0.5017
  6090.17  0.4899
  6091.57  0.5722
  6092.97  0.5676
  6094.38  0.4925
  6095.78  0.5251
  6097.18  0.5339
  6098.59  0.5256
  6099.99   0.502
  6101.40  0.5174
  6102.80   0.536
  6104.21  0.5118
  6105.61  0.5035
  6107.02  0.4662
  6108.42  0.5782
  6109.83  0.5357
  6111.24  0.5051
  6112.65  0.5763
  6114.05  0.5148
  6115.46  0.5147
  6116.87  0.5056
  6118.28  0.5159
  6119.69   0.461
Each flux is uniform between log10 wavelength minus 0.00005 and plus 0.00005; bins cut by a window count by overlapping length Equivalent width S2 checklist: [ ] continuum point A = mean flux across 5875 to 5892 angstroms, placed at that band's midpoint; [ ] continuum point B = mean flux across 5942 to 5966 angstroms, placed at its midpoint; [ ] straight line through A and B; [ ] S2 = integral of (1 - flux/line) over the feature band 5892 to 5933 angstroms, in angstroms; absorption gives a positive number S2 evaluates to 1.3 angstroms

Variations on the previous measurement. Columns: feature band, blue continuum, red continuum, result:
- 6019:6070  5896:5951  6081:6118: -1.9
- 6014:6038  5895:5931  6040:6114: -0.3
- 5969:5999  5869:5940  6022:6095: -0.6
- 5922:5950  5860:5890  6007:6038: 0.5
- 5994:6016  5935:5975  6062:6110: 0.3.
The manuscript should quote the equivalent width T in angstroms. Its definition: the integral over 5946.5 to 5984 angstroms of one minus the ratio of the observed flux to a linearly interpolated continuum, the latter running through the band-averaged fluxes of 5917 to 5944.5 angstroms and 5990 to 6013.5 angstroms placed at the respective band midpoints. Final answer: -0.7 angstroms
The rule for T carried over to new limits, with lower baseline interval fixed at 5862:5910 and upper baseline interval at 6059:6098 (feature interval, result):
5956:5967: -0.5 angstroms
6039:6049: -0.3 angstroms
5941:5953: -0.4 angstroms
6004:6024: 0.0 angstroms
